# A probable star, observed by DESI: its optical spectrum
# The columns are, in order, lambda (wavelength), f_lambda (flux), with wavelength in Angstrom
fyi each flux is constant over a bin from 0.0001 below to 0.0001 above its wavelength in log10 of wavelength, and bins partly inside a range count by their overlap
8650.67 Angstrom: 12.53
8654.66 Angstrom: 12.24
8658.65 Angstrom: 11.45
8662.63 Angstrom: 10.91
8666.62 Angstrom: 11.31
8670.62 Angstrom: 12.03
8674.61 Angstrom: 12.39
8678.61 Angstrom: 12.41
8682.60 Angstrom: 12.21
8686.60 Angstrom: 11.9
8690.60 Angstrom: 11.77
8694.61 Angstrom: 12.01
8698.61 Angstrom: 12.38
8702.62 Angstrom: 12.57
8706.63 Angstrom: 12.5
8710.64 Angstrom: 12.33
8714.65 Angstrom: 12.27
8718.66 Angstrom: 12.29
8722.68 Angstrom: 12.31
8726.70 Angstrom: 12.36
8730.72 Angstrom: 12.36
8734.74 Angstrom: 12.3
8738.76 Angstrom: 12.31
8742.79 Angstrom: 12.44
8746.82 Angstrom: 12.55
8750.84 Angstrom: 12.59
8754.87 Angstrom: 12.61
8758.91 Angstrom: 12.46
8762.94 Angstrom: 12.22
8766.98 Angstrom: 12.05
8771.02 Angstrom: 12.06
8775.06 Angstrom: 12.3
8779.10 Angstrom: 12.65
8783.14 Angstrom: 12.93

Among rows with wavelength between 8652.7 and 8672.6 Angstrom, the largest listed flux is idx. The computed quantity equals 12.24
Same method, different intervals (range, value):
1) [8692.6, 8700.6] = 12.38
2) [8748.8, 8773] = 12.61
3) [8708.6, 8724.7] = 12.33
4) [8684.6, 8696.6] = 12.01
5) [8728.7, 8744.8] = 12.44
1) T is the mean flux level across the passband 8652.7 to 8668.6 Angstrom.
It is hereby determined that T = 11.5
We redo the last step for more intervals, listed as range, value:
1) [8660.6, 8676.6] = 11.7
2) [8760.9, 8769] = 12.1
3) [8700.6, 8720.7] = 12.4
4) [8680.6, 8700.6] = 12.1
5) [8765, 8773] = 12.1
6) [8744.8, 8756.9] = 12.6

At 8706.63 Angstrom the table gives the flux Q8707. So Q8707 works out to 12.5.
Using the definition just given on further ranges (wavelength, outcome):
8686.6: 11.9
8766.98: 12.05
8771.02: 12.06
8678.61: 12.41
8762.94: 12.22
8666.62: 11.31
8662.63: 10.91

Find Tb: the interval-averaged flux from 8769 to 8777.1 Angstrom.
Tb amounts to 12.2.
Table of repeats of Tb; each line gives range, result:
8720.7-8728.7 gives 12.3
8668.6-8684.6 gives 12.3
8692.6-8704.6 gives 12.3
